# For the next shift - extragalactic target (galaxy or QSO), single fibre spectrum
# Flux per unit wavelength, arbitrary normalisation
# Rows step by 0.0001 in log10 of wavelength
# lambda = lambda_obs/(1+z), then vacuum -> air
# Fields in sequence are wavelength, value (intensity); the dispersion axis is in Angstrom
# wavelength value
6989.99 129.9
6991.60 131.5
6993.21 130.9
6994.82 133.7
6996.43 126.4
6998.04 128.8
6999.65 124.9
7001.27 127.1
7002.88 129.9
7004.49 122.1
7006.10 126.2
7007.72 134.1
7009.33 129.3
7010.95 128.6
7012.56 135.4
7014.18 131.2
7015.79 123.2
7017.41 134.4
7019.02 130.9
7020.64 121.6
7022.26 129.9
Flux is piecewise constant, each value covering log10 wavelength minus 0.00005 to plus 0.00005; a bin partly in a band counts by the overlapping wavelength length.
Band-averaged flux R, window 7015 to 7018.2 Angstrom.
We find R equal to 129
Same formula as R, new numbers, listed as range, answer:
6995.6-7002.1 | 127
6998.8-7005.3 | 126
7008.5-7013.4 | 131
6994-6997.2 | 130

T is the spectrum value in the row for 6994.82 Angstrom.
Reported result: 133.7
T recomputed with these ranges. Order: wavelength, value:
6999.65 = 124.9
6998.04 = 128.8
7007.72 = 134.1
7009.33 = 129.3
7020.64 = 121.6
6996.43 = 126.4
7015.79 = 123.2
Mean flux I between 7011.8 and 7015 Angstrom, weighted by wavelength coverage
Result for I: 133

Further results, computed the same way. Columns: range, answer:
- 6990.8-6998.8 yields 130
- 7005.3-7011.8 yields 130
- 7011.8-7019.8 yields 131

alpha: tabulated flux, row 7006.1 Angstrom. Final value 126.2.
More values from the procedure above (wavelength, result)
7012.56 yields 135.4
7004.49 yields 122.1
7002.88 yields 129.9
